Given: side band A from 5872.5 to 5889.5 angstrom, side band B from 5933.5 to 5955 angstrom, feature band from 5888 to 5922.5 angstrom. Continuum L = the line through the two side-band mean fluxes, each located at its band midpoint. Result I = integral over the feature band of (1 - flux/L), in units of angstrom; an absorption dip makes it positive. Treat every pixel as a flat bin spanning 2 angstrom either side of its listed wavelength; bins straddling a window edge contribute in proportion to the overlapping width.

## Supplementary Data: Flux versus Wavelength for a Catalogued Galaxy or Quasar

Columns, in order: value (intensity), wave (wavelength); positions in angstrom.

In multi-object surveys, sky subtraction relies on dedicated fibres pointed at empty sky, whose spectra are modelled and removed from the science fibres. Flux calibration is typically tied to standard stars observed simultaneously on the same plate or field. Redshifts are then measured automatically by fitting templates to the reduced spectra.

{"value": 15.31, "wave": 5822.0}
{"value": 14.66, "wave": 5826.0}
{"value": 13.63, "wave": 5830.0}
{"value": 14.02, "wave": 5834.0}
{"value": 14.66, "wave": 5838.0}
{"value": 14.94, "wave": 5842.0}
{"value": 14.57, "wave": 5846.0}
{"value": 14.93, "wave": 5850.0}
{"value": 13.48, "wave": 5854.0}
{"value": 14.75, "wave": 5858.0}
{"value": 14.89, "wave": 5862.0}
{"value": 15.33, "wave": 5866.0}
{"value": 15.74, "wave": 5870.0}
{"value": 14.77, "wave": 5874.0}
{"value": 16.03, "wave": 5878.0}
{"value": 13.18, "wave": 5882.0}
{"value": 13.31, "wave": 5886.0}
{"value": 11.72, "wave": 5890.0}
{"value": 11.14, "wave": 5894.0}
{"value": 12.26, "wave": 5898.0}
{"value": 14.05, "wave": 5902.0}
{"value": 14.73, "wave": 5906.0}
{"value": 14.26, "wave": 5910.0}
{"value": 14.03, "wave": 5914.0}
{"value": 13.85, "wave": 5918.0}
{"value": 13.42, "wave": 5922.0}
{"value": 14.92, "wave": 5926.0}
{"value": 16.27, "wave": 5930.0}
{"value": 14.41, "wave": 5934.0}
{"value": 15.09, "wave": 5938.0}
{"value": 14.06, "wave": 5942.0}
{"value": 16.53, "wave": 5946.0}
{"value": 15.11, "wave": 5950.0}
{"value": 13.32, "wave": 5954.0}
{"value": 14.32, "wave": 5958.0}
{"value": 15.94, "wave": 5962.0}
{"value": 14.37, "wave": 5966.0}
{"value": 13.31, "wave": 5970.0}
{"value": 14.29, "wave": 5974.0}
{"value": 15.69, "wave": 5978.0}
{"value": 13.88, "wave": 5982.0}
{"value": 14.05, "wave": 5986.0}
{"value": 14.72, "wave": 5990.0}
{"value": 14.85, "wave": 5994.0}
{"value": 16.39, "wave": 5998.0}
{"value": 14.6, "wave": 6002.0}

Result 2.67 angstrom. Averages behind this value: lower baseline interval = 14.1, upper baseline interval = 14.8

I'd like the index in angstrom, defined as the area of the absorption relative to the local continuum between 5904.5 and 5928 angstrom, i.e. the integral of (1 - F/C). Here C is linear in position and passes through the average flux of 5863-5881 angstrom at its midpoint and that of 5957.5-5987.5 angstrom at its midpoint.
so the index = 1.2 angstrom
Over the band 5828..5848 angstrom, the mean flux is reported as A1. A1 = 14.4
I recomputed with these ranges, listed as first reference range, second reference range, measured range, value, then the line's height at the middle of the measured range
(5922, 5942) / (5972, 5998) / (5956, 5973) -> 0.4 angstrom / 14.8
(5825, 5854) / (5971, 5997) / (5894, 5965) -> 0.6 angstrom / 14.5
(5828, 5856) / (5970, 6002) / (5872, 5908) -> 2.5 angstrom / 14.5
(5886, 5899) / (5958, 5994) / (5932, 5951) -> -2.2 angstrom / 13.5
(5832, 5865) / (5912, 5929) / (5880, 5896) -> 2.2 angstrom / 14.4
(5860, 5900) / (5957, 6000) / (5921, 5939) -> -0.8 angstrom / 14.3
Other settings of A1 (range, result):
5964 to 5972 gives 13.8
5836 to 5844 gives 14.8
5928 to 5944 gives 15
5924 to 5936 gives 15.2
